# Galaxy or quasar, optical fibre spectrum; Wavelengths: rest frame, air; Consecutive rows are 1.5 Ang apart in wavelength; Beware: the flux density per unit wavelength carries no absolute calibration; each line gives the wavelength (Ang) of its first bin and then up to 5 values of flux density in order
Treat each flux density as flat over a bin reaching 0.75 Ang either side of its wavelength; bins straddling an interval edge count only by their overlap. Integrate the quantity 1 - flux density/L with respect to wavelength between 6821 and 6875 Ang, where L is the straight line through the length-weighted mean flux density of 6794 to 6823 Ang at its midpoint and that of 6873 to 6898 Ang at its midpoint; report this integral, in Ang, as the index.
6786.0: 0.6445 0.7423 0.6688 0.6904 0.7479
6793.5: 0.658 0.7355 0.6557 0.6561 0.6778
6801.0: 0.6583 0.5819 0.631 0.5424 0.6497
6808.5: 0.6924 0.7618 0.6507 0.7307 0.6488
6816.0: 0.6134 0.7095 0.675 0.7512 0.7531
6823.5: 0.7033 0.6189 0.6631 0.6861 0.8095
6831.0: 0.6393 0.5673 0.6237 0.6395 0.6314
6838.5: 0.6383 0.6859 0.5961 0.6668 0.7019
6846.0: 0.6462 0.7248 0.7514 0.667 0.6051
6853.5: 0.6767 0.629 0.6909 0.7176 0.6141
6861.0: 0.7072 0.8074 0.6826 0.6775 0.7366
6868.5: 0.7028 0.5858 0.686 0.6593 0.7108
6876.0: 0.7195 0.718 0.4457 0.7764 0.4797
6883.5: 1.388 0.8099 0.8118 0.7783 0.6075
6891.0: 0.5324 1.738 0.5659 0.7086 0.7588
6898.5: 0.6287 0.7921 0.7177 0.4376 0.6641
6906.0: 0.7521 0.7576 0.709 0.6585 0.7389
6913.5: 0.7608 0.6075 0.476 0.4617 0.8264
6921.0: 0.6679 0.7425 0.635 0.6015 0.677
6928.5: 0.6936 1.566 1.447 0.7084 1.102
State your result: 3.8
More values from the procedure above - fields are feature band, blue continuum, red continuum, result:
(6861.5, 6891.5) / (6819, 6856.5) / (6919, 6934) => 1.4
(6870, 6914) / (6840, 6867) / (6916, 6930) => -3.2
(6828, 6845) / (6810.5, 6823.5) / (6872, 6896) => 1.5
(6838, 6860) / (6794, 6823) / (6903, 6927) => 0.0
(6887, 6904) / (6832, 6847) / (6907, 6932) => -0.6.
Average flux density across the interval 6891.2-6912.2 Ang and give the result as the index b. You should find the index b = 0.754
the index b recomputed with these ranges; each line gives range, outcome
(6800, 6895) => 0.698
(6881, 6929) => 0.725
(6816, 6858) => 0.672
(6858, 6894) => 0.751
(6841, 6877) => 0.683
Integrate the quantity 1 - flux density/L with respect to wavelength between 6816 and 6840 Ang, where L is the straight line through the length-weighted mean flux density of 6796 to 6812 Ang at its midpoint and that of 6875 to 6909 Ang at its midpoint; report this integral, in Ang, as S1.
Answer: 0.2 Ang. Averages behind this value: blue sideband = 0.651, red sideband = 0.753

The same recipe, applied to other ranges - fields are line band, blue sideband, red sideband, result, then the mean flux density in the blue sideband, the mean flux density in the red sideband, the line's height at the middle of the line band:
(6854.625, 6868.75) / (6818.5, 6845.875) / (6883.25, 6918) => 0.04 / 0.669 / 0.741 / 0.7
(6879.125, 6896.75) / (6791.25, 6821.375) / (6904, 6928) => -3.90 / 0.672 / 0.671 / 0.671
